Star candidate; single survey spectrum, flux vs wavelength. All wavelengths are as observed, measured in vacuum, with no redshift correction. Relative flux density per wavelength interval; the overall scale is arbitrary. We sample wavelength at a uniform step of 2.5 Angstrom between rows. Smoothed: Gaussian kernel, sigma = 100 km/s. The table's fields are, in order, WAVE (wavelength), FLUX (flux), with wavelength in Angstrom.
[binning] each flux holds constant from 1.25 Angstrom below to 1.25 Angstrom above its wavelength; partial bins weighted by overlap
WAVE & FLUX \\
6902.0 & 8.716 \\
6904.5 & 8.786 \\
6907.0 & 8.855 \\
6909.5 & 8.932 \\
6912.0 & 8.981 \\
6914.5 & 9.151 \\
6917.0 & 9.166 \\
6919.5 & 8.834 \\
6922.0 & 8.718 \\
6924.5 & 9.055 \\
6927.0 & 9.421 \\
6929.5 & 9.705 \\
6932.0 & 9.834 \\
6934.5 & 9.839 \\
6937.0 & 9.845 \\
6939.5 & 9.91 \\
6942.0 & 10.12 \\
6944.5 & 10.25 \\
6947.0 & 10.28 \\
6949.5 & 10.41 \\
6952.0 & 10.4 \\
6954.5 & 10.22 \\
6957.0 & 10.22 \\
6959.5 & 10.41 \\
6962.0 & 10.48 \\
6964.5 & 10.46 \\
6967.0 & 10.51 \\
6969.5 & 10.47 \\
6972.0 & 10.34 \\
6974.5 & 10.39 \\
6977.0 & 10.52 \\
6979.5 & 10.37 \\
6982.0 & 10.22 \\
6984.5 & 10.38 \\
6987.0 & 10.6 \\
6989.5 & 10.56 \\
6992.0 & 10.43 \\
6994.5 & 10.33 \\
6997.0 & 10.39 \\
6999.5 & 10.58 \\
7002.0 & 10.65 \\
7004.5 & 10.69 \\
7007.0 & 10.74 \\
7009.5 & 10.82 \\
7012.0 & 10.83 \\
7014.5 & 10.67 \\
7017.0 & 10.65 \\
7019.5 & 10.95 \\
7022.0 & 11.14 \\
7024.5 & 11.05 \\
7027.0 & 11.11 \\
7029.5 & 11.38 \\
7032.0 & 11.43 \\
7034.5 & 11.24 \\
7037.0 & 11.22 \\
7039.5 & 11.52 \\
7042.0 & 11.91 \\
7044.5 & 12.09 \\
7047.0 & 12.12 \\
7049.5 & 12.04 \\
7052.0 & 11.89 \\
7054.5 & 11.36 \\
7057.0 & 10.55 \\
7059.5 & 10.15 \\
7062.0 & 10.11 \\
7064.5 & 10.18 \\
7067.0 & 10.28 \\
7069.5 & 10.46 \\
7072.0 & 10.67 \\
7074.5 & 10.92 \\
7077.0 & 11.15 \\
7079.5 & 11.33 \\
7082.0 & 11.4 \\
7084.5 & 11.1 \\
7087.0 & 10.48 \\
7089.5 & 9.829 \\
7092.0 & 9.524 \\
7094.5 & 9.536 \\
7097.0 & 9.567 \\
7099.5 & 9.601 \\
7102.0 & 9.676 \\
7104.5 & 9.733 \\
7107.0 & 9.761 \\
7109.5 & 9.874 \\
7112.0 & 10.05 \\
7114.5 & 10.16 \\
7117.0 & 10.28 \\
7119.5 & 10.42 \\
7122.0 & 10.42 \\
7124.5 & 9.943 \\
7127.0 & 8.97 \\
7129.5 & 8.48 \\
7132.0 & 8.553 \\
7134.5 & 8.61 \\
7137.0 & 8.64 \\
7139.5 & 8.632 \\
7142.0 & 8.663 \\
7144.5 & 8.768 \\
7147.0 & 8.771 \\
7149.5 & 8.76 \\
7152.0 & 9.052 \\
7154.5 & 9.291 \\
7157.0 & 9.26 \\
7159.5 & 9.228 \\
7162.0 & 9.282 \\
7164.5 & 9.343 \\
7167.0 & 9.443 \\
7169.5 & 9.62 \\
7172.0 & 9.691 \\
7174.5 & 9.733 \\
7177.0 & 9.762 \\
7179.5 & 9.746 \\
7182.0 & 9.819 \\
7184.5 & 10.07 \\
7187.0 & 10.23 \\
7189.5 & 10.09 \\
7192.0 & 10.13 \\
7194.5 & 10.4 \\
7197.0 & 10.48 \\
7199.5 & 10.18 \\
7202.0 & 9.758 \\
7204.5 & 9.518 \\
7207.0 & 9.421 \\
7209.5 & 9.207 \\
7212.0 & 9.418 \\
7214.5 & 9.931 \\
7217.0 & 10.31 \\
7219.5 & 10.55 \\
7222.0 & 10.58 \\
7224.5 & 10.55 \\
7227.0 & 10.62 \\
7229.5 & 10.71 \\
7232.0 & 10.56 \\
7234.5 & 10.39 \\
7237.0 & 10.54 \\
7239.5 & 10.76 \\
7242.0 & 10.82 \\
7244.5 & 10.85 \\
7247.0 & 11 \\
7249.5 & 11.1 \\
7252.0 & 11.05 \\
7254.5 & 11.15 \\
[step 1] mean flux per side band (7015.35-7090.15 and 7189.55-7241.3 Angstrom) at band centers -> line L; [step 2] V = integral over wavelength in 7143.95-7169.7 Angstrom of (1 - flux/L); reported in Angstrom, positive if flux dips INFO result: 3.32 Angstrom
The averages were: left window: 11.1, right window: 10.2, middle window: 9.16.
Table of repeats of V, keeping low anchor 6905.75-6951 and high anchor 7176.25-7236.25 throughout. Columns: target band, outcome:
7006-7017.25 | -1.2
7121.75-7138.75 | 1.6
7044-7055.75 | -2.5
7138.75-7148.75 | 1.3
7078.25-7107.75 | -0.8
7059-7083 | -2.1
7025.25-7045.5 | -3.6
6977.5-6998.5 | -1.7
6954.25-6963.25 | -0.7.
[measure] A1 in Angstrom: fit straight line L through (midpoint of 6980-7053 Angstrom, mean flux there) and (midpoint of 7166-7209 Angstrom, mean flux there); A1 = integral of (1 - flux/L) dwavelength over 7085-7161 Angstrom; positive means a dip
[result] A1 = 6.5 Angstrom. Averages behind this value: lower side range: 11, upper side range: 9.88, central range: 9.43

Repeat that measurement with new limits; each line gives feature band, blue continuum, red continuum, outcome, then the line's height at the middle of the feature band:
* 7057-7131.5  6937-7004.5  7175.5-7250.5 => 1.30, 10.3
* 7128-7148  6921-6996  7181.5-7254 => 3.18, 10.3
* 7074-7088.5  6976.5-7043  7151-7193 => -1.05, 10.3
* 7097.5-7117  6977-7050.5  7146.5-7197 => 0.60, 10.2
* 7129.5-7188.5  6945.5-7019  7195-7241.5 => 5.91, 10.3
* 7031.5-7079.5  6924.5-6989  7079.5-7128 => -4.82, 10.1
